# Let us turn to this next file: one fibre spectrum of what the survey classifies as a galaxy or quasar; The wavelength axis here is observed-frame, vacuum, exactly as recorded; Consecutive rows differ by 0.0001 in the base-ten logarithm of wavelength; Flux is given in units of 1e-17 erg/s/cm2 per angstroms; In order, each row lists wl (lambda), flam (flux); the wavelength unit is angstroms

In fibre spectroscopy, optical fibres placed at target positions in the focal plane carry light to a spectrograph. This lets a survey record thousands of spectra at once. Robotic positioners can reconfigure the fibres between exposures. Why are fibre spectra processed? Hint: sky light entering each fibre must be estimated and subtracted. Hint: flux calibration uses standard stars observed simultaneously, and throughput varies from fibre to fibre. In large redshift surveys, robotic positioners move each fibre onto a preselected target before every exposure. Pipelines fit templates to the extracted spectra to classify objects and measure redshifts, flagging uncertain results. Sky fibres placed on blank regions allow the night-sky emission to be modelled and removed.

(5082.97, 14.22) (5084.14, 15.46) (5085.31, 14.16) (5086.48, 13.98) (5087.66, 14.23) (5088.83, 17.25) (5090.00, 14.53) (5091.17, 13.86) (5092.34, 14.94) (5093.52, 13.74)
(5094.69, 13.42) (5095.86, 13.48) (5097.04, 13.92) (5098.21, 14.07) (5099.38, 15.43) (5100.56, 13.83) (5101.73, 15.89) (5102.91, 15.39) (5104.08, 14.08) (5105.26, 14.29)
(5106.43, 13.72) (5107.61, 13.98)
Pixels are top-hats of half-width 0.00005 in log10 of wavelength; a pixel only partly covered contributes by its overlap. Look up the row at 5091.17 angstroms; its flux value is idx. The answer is 13.86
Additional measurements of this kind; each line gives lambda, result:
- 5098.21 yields 14.07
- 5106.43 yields 13.72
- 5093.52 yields 13.74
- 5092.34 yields 14.94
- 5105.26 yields 14.29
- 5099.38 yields 15.43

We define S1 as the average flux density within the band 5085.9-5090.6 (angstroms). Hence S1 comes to 15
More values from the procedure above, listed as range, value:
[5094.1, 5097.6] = 13.6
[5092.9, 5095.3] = 13.6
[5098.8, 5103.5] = 15.1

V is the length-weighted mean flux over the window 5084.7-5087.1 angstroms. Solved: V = 14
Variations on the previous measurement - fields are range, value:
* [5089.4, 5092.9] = 14.5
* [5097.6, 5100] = 14.7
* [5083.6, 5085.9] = 14.8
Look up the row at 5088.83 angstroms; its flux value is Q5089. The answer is 17.25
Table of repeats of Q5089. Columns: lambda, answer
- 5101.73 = 15.89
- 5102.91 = 15.39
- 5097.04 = 13.92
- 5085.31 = 14.16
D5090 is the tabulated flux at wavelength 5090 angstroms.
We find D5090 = 14.53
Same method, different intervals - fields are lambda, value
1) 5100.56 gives 13.83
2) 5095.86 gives 13.48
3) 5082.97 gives 14.22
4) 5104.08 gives 14.08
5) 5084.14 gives 15.46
